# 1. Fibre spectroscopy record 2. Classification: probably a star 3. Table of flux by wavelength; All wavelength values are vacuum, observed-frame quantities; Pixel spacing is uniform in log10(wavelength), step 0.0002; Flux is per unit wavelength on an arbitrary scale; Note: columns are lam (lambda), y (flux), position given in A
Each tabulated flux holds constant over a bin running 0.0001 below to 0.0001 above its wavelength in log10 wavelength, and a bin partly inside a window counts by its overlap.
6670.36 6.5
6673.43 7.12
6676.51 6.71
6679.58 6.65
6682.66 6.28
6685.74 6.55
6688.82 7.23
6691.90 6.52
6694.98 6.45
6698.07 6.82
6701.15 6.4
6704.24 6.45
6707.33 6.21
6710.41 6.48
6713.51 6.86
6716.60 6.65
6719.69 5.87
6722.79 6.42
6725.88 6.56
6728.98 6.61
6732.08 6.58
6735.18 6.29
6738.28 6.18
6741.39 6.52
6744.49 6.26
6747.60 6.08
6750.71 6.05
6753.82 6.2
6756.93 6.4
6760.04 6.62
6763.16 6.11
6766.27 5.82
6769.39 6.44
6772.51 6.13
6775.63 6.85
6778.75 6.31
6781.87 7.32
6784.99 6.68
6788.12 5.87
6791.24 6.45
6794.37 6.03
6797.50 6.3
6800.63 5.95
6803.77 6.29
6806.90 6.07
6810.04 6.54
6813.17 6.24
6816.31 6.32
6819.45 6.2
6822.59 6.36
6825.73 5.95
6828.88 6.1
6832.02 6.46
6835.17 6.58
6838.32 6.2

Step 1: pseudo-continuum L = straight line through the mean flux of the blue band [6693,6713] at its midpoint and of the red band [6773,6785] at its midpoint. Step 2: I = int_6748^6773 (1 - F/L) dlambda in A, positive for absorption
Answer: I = 1.7 A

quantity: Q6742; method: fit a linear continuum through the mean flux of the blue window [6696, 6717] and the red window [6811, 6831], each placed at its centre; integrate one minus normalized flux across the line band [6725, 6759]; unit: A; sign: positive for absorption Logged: 0.5 A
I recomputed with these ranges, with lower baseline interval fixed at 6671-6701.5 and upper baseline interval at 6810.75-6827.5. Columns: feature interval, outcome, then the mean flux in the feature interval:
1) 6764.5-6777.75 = 0.18 A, 6.31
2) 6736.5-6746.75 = 0.30 A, 6.3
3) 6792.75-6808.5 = 0.41 A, 6.13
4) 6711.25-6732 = 0.19 A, 6.5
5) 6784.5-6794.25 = 0.12 A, 6.25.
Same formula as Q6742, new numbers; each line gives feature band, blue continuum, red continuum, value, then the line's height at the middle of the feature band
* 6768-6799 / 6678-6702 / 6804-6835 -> -0.4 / 6.36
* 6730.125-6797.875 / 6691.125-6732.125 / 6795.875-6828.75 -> 0.0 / 6.35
